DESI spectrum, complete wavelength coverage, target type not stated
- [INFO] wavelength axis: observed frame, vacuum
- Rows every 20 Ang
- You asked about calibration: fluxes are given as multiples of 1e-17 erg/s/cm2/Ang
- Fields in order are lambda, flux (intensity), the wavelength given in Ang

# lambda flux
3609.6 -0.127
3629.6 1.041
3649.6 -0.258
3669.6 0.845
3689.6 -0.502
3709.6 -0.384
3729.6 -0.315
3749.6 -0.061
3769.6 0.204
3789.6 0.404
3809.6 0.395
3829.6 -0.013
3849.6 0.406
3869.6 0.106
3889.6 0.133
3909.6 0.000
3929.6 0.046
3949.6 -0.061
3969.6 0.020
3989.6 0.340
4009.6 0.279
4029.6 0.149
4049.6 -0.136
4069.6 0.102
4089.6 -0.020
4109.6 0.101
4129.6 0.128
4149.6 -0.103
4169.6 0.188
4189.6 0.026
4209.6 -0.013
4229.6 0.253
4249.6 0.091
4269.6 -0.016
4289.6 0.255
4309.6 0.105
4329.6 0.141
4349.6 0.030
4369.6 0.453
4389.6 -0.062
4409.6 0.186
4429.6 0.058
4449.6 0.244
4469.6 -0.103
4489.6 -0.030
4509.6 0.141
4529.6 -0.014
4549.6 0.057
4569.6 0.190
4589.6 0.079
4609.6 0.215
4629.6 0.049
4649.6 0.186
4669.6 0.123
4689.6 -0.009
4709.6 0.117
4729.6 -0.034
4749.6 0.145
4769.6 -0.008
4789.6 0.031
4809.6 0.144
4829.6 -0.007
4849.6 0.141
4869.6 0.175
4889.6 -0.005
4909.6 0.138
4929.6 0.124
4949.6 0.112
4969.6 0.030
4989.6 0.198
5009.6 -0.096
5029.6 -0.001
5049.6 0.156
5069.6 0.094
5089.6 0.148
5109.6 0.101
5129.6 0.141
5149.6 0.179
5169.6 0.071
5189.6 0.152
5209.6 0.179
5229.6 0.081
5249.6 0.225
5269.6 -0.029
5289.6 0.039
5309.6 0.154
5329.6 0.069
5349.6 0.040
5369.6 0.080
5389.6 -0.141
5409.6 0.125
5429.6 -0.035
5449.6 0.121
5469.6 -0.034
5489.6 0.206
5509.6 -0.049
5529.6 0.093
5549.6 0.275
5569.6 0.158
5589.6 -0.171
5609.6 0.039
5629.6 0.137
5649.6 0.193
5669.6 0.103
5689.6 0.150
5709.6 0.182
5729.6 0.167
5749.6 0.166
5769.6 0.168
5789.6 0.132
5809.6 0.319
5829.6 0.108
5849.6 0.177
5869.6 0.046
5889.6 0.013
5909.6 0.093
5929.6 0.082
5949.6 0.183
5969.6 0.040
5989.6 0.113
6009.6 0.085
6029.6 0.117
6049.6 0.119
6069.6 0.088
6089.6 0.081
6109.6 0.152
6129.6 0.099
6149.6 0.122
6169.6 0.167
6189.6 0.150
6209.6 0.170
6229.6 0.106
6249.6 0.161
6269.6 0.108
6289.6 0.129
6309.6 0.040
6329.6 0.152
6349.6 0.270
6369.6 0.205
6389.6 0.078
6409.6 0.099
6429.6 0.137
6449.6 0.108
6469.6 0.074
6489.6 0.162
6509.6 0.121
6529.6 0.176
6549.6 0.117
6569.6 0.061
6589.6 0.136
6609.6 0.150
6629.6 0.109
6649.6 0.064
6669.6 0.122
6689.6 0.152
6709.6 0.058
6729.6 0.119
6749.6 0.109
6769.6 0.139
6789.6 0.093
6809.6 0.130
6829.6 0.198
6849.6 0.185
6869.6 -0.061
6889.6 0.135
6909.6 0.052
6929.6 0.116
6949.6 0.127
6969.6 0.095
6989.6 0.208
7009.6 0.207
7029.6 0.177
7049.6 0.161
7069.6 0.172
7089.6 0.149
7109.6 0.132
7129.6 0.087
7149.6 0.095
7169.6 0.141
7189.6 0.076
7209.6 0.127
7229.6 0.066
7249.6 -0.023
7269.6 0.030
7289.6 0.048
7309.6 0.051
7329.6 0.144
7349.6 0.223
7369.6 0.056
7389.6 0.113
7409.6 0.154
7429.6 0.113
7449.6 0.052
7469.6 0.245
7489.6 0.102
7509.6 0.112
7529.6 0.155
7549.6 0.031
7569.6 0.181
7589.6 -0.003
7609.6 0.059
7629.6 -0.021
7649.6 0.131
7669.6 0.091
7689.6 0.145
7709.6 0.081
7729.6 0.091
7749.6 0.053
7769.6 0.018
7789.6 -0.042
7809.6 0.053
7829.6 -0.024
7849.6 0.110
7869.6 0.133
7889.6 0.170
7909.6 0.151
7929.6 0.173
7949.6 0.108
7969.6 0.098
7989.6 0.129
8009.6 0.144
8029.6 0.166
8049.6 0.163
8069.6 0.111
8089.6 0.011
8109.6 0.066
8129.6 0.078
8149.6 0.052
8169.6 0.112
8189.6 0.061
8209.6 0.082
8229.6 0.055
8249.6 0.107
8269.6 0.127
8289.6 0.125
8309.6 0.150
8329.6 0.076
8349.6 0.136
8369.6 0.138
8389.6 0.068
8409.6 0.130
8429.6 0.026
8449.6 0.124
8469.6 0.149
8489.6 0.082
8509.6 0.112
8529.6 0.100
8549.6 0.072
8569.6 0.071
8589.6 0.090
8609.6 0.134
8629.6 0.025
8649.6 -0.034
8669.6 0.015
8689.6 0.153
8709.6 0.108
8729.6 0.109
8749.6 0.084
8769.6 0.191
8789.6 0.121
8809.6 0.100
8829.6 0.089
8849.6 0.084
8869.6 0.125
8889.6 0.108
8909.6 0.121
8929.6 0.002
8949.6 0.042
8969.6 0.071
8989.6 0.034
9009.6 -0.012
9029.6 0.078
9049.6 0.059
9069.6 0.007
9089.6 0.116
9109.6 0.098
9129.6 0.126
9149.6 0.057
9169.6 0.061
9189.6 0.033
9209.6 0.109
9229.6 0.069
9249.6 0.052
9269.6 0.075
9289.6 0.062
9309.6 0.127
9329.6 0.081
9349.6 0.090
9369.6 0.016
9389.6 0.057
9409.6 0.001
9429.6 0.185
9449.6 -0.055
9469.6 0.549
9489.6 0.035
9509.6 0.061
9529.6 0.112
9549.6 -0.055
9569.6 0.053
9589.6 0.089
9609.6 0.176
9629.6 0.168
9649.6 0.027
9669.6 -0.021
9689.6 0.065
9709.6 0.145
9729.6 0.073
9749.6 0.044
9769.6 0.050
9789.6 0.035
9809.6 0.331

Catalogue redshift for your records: 0.138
